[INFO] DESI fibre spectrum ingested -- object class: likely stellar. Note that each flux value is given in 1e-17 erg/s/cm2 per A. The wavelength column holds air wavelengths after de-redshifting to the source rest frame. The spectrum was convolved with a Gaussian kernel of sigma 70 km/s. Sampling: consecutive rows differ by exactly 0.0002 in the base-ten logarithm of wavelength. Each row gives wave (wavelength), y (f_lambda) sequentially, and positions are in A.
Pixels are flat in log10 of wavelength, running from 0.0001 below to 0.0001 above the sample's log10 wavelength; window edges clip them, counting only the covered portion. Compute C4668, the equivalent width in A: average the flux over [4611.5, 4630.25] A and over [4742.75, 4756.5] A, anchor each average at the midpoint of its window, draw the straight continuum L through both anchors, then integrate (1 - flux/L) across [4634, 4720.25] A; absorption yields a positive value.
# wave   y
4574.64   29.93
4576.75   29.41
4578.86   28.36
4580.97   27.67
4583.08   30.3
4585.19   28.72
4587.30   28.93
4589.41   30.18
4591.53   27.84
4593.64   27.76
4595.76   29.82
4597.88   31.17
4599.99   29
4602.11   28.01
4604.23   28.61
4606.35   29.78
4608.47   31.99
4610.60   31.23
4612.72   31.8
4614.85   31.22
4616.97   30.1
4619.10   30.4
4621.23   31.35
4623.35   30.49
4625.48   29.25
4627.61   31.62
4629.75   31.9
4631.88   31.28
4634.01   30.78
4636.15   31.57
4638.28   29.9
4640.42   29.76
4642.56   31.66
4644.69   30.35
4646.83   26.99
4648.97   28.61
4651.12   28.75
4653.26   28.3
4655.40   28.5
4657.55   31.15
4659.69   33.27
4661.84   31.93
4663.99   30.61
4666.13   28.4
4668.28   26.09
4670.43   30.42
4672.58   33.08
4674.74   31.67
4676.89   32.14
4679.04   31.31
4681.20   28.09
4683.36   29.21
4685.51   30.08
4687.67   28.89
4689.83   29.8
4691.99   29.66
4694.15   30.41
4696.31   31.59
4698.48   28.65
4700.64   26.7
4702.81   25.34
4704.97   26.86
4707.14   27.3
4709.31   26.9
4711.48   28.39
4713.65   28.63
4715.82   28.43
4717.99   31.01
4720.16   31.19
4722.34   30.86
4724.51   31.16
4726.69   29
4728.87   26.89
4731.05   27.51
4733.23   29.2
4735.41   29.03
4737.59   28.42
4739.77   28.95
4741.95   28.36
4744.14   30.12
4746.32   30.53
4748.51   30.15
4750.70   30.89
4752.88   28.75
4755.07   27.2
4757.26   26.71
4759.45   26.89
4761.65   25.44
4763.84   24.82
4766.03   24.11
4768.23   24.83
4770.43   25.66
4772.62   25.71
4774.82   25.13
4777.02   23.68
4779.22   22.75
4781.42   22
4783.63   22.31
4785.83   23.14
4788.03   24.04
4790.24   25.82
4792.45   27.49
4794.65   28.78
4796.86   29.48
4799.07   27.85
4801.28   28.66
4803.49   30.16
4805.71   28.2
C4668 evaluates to 2.1 A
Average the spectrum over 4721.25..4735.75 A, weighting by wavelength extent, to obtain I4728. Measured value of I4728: 29.1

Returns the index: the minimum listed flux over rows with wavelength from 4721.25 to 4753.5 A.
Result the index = 26.89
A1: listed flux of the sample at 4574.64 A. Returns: 29.93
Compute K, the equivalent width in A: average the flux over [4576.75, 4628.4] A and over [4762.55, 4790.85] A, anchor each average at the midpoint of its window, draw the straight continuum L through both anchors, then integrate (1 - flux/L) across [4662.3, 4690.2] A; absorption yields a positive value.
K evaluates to -2.68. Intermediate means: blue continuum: 29.8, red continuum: 24.1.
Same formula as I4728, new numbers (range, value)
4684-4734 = 28.9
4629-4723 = 29.7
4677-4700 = 29.8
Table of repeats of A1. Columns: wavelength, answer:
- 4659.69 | 33.27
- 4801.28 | 28.66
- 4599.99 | 29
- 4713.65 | 28.63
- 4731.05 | 27.51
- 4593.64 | 27.76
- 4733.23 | 29.2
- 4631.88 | 31.28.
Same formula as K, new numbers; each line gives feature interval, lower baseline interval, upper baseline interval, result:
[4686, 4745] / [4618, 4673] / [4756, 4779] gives -3.3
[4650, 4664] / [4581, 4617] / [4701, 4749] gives -0.5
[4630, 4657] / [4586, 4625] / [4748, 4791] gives -0.8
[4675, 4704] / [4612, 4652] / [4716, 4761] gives 0.3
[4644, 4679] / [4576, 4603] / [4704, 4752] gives -1.2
